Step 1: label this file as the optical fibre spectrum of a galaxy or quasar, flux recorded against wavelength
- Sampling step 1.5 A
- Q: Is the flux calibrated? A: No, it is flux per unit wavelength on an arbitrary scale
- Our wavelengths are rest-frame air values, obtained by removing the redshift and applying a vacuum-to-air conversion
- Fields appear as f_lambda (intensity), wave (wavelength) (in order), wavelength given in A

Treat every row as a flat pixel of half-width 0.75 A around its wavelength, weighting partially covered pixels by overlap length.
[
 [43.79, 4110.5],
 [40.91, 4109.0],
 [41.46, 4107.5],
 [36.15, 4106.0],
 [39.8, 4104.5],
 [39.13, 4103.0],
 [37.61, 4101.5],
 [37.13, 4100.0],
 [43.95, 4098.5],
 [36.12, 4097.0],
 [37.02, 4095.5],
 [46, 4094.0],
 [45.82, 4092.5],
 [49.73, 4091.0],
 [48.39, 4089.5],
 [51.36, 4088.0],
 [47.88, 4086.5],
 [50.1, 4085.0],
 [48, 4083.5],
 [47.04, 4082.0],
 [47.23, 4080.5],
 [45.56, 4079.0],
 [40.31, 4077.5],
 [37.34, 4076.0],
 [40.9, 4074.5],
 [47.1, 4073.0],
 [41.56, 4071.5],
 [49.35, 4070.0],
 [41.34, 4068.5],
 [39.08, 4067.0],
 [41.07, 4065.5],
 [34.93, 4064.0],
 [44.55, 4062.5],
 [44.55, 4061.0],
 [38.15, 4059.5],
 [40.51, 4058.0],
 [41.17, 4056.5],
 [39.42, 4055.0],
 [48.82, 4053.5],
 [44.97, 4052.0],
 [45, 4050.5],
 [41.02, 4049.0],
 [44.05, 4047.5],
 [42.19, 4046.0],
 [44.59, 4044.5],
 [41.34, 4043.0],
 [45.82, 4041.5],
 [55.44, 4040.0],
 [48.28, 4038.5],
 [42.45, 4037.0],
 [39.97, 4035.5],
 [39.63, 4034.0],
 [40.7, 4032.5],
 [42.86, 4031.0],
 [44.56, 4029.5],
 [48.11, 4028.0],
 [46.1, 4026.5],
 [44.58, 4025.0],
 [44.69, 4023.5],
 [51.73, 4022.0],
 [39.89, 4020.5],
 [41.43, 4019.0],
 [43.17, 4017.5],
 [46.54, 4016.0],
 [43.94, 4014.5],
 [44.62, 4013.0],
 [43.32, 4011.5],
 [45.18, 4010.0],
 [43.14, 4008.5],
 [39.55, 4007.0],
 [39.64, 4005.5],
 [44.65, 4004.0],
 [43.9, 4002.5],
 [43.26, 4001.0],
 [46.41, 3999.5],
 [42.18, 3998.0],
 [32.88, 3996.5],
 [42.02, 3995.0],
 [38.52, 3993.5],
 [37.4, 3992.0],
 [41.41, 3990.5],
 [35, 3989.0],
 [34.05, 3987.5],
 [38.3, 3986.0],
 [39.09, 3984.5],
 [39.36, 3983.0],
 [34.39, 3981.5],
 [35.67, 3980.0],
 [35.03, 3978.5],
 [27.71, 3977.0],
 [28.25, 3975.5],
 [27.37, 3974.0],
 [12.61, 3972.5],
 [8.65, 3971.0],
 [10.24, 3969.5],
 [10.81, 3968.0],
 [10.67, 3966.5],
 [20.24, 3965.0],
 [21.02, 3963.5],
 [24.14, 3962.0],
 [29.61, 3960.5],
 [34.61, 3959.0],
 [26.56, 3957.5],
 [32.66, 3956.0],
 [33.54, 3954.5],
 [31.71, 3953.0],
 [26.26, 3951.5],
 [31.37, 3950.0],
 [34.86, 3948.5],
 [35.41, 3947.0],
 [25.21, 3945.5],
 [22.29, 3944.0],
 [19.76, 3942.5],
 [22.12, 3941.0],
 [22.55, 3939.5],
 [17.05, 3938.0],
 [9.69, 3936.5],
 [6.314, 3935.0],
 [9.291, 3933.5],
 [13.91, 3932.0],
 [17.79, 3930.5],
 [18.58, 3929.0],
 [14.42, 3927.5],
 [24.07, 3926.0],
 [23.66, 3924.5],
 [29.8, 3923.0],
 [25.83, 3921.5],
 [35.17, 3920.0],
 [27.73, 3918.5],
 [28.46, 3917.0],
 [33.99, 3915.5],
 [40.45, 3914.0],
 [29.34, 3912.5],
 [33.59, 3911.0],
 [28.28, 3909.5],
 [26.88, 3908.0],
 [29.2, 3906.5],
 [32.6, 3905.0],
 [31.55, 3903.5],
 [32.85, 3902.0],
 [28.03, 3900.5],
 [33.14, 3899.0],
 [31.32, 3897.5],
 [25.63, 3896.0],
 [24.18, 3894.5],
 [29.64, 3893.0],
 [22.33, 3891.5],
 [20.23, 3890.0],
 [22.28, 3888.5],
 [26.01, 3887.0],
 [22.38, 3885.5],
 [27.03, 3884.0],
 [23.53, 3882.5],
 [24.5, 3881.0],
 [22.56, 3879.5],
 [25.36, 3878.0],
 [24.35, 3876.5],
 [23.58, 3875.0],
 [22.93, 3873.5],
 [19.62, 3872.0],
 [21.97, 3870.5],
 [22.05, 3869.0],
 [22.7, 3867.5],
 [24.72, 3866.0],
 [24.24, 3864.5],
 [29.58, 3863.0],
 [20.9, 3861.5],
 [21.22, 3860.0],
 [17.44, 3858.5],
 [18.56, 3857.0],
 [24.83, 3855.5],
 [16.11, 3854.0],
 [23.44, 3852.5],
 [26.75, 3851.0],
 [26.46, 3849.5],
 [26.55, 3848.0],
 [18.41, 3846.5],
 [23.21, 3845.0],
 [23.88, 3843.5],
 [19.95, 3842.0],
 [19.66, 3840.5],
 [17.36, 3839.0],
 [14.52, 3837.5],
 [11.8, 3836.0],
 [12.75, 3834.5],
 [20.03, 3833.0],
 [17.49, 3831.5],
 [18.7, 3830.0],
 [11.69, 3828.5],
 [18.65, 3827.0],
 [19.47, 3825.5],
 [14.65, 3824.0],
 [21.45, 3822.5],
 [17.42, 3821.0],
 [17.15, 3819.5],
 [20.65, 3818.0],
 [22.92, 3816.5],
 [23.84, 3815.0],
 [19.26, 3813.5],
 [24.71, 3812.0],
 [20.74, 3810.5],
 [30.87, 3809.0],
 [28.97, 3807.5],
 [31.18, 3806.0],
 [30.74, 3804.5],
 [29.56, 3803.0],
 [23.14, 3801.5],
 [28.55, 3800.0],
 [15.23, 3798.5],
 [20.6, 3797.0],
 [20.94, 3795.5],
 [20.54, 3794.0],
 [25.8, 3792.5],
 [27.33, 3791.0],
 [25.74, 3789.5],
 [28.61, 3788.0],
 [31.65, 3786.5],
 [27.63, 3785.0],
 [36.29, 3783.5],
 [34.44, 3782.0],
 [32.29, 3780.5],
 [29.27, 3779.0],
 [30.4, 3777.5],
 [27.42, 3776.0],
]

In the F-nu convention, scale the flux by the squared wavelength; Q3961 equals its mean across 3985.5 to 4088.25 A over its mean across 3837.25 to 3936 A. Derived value 1.9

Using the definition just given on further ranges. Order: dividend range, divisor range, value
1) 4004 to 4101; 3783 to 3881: 2.18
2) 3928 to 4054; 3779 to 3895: 1.62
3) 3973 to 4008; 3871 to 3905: 1.54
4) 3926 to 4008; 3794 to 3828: 1.35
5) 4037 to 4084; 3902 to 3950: 1.86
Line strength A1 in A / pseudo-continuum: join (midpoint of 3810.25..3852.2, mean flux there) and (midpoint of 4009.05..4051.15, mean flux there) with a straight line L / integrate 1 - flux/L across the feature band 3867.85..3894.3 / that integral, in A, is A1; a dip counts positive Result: 2.36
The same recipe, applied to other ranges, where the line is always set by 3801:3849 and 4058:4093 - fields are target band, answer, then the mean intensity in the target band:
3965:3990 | 6.19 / 26.7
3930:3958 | 7.99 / 23.1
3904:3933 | 2.56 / 26.9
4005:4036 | -3.46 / 43.6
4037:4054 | -1.60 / 45.4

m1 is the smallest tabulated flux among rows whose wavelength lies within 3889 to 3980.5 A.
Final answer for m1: 6.314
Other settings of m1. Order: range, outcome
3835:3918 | 11.8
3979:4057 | 32.88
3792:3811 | 15.23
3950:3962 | 24.14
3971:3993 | 8.65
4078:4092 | 45.56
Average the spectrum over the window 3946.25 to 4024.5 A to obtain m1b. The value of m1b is 34.4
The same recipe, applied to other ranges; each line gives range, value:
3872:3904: 25.7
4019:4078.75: 43.3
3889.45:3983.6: 25.5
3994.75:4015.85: 42.6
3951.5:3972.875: 22.2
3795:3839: 20.9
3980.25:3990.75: 37.1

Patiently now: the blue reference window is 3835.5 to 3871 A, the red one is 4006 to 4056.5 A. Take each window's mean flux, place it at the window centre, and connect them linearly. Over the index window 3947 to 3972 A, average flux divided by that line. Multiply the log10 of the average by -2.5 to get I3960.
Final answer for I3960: 0.38 mag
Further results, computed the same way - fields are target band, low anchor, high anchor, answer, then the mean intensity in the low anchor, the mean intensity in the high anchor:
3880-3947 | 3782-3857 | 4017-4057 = 0.26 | 22.5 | 44.2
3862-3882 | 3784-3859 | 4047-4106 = 0.11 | 22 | 43.1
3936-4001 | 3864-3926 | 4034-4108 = 0.18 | 26.9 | 43.2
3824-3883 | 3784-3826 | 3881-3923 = 0.25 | 24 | 28.5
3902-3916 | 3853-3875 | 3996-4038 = -0.13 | 22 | 43.3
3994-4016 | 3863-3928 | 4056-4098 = -0.15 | 26.6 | 43.7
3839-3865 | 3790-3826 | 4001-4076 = 0.21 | 23.2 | 43.4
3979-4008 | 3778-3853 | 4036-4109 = -0.06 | 23.1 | 43.3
